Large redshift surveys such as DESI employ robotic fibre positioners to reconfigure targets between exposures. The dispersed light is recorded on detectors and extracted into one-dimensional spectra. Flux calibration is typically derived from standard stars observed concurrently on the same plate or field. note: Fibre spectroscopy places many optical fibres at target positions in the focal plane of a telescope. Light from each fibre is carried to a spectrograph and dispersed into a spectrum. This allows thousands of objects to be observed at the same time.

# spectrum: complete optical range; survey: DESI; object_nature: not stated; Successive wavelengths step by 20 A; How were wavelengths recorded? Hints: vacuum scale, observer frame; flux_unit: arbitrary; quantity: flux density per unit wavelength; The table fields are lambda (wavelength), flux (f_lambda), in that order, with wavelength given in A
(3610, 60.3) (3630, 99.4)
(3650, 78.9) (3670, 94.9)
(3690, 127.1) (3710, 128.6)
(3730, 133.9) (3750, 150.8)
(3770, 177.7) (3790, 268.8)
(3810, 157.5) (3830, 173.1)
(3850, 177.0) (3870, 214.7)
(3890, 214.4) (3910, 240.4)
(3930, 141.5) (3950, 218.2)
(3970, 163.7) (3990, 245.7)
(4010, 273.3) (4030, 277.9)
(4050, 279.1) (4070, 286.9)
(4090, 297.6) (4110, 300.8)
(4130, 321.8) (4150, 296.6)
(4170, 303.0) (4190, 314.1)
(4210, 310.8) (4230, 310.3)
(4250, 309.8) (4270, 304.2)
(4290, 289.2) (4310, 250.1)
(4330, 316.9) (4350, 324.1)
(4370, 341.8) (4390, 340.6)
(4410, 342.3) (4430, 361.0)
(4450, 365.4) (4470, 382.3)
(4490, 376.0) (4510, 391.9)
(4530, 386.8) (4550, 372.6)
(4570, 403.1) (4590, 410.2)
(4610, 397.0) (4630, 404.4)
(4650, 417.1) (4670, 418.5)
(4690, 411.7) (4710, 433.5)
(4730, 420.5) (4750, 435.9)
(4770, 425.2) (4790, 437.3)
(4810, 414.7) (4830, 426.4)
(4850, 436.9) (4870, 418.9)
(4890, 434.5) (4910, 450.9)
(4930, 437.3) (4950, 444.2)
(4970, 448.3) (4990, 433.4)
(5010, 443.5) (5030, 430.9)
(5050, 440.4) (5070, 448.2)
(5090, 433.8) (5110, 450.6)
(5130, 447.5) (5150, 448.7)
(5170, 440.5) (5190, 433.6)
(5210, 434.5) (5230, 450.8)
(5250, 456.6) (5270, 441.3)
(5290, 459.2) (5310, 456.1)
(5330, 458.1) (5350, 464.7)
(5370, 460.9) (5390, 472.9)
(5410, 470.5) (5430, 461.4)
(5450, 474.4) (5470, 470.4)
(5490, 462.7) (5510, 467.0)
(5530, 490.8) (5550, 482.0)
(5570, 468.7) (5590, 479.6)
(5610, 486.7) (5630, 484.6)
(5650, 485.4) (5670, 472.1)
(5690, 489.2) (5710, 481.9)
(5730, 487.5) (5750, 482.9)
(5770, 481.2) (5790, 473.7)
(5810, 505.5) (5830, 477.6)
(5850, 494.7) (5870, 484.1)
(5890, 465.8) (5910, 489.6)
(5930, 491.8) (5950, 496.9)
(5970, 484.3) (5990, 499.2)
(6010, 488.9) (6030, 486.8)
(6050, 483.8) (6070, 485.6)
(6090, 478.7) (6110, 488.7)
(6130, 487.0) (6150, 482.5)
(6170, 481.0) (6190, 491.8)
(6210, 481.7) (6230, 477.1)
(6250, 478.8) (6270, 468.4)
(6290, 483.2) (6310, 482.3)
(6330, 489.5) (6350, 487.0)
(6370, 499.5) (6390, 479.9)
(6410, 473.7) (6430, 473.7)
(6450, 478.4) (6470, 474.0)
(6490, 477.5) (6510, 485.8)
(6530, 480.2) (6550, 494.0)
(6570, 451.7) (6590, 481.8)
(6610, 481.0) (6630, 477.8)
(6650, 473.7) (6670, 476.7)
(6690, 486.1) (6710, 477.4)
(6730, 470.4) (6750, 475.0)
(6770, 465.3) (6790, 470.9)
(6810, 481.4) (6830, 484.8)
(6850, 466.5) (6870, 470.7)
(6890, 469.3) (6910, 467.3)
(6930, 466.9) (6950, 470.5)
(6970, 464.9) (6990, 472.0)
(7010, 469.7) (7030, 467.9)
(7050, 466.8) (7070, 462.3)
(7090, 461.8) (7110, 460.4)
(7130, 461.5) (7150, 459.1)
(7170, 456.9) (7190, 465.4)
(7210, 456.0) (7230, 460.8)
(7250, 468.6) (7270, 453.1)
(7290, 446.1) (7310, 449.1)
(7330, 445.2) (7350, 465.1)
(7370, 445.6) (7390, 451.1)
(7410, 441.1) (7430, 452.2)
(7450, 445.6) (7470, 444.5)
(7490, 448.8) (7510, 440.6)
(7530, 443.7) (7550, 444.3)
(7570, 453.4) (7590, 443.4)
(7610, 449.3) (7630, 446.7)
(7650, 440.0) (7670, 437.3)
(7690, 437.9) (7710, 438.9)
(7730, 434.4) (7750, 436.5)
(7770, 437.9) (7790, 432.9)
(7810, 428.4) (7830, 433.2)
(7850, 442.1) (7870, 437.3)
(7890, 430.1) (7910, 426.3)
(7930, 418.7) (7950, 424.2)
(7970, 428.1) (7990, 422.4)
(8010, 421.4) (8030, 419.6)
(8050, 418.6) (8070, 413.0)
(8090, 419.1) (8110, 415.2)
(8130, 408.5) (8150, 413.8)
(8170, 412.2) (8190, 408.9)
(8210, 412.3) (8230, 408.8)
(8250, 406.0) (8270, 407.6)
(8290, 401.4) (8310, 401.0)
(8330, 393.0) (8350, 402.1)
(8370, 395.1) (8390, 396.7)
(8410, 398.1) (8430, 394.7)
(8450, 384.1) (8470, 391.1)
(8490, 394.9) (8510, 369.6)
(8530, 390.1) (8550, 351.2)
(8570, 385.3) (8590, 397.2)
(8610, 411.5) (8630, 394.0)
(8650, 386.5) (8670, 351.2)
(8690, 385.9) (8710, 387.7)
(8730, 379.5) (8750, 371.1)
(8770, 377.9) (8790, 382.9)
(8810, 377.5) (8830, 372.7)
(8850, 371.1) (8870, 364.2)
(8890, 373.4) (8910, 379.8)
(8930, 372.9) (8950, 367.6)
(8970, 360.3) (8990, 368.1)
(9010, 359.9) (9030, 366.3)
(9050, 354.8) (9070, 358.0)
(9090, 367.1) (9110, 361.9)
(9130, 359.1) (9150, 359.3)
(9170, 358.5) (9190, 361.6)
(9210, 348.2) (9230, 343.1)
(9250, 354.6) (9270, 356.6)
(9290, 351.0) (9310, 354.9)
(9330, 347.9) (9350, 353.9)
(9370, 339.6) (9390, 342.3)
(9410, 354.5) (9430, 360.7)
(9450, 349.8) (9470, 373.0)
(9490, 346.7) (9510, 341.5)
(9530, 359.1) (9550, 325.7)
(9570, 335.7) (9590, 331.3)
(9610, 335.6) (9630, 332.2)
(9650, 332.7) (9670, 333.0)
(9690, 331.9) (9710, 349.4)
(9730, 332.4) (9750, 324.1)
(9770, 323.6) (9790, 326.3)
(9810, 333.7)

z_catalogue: 0.000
